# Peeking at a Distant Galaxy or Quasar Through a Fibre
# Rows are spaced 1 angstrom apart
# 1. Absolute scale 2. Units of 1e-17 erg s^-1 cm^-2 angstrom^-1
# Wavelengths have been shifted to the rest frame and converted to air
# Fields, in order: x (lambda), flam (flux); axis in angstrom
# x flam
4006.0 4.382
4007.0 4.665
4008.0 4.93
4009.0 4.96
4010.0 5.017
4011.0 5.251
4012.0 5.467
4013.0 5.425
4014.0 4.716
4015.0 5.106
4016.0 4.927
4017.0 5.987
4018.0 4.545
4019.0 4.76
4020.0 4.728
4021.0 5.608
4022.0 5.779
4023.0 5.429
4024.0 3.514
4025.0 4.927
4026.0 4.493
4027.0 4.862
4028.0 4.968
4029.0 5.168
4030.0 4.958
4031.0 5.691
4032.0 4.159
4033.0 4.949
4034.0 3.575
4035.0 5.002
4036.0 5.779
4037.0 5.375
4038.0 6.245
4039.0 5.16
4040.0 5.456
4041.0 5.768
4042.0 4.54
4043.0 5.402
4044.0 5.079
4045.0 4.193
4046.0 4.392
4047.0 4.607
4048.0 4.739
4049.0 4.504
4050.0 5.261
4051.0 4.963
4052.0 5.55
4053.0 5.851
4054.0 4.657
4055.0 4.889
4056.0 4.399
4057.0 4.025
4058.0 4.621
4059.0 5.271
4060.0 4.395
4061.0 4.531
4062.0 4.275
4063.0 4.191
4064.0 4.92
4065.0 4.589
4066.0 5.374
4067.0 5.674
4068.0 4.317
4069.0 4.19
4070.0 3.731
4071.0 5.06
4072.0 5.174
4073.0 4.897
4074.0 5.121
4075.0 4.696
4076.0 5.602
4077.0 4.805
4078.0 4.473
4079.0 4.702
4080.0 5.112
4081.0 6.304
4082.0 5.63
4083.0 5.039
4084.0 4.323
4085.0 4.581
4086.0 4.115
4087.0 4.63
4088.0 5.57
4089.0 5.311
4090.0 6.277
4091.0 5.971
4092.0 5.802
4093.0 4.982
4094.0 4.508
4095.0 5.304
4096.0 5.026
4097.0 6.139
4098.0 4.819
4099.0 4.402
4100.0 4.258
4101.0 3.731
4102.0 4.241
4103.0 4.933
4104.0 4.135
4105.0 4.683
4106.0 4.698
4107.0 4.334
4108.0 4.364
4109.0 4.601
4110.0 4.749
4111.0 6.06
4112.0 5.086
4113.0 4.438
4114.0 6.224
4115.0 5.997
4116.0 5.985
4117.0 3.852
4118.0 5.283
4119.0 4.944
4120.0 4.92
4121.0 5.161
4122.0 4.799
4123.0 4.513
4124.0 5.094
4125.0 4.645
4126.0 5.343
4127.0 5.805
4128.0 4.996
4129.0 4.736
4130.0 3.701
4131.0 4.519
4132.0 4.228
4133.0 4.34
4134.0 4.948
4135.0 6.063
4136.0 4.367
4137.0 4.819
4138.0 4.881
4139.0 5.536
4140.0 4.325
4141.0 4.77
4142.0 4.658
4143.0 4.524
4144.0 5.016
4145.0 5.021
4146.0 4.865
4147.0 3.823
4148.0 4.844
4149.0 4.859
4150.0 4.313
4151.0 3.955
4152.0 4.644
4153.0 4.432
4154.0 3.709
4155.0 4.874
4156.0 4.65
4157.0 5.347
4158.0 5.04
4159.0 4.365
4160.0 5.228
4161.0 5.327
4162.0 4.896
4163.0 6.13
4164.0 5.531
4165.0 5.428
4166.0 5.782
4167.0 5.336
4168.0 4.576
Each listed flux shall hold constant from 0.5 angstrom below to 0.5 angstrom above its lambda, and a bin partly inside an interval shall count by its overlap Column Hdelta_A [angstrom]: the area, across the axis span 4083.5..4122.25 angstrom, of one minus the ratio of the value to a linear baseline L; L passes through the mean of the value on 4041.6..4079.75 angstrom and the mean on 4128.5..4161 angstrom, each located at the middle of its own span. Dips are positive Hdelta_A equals -1.84 angstrom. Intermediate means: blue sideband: 4.78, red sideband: 4.68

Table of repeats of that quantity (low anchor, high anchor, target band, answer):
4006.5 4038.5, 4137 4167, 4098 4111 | 1.10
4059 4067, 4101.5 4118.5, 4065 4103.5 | -1.24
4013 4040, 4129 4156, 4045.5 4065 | 0.77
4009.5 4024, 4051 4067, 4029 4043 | -0.43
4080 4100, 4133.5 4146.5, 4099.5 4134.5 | 1.51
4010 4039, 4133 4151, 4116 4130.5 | -0.21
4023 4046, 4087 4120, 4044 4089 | 1.46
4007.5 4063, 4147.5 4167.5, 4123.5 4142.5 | 0.42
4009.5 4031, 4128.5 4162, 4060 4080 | 0.61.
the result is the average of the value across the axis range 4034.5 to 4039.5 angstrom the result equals 5.51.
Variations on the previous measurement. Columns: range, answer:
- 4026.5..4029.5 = 5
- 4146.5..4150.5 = 4.46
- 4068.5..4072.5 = 4.54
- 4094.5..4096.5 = 5.17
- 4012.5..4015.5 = 5.08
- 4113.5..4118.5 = 5.47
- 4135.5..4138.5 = 4.69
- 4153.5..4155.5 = 4.29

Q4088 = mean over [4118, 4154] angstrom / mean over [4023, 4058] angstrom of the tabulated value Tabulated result 1.0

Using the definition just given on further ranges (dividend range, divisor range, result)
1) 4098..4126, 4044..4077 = 1.01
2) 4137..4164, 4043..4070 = 1.01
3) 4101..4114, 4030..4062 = 0.96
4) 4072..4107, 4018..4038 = 1.00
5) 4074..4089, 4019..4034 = 1.02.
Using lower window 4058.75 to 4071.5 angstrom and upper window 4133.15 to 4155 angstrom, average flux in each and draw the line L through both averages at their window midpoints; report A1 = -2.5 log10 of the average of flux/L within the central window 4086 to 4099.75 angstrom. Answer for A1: -0.13 mag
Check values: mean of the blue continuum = 4.64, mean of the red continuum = 4.68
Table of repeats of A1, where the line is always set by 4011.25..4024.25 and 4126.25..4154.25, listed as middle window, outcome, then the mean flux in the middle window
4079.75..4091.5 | -0.08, 5.24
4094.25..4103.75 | 0.02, 4.74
